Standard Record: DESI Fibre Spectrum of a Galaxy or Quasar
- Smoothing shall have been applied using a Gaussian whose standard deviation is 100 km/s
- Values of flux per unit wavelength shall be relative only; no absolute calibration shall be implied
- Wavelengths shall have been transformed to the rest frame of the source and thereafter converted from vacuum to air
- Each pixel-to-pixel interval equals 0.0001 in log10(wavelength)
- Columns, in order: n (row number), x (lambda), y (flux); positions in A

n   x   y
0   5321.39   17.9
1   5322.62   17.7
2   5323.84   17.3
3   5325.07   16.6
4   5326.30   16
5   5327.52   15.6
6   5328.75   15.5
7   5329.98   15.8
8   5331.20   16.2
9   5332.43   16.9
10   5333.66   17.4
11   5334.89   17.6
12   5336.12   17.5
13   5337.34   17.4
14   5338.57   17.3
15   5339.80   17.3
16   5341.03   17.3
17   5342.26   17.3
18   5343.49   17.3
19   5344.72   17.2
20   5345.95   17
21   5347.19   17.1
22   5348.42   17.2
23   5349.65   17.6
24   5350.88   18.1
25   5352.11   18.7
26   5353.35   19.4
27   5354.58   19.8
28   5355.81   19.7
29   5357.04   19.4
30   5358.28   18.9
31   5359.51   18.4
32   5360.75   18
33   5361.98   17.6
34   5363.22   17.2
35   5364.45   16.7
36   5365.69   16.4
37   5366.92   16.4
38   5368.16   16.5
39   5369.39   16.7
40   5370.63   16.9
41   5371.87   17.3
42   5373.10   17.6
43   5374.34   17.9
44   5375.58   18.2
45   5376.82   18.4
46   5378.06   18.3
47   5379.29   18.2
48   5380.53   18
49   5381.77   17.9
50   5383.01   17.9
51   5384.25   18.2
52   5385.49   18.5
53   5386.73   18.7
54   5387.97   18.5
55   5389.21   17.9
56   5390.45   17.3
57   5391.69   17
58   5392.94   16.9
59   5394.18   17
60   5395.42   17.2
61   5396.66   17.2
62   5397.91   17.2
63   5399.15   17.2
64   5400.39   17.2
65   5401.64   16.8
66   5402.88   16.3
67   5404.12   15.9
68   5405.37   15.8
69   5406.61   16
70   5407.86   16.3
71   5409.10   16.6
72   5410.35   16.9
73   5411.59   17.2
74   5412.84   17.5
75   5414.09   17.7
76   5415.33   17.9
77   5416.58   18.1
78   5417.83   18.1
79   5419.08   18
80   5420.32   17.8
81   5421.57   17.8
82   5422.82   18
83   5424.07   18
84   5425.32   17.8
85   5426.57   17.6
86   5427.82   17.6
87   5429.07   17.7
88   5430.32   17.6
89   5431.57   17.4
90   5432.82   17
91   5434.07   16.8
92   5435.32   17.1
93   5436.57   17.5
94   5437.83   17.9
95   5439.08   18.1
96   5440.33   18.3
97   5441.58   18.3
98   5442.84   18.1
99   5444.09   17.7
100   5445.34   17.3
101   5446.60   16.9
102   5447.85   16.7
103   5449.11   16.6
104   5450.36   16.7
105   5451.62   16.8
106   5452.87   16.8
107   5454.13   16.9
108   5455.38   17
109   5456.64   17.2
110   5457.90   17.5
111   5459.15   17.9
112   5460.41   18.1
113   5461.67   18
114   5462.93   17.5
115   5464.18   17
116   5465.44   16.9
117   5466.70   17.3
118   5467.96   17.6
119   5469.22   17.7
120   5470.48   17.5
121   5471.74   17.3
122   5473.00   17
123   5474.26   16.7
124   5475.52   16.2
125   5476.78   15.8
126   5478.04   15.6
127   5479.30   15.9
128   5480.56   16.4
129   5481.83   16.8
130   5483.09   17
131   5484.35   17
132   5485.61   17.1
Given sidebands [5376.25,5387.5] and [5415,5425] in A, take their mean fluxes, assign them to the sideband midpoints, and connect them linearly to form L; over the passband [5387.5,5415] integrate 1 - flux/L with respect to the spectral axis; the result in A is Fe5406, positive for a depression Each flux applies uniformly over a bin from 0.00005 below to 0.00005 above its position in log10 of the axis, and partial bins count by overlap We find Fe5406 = 1.7 A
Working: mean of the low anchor 18.2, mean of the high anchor 17.9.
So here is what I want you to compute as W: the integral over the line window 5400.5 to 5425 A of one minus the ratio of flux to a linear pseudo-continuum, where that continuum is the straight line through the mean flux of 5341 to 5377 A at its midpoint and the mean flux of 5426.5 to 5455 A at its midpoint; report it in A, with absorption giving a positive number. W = 0.4 A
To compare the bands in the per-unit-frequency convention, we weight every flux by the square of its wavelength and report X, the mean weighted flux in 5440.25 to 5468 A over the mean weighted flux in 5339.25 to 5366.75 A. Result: 1.0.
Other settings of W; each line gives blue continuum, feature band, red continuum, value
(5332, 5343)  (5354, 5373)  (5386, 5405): -0.5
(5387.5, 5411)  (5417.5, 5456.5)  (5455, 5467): -0.5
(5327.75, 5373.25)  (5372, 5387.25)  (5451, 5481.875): -0.7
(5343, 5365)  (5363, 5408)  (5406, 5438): 1.2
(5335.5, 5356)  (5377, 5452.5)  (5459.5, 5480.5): -0.4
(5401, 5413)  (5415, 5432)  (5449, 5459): -1.2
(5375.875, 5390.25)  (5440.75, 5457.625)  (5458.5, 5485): 0.1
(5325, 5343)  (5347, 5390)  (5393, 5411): -3.1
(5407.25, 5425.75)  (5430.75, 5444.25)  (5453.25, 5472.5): -0.1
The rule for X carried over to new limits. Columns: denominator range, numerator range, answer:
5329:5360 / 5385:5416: 0.99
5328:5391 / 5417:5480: 1.01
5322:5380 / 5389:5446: 1.02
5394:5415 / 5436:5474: 1.05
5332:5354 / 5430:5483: 1.02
